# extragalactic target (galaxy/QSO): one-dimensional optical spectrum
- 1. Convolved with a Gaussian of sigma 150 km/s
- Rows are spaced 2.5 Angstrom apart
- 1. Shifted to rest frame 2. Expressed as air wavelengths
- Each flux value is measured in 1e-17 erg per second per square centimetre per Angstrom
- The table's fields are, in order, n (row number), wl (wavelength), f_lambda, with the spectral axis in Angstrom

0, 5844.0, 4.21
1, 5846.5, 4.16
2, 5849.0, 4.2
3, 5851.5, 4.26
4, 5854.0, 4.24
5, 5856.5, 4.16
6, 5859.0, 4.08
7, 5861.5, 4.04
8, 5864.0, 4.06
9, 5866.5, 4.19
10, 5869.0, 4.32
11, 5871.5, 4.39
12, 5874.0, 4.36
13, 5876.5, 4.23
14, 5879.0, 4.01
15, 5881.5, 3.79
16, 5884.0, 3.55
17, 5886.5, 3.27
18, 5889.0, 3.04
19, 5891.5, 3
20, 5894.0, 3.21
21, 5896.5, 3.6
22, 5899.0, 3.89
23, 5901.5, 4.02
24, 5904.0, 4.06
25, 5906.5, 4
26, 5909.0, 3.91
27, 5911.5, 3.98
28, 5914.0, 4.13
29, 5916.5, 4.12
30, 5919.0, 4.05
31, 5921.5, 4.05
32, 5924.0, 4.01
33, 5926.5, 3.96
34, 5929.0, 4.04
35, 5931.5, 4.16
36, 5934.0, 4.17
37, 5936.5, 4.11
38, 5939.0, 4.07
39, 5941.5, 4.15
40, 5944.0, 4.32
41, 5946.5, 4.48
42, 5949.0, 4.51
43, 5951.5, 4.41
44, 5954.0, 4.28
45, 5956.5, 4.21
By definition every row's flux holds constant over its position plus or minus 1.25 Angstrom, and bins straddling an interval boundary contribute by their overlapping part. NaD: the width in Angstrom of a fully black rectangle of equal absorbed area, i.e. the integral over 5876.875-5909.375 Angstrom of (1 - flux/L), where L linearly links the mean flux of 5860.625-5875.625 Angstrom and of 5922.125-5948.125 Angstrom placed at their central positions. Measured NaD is 4.3 Angstrom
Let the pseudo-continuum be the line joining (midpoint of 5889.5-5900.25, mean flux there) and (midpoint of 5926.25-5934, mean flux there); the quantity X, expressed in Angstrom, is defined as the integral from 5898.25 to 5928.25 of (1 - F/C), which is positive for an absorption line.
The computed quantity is -2.1 Angstrom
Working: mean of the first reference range 3.4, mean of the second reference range 4.08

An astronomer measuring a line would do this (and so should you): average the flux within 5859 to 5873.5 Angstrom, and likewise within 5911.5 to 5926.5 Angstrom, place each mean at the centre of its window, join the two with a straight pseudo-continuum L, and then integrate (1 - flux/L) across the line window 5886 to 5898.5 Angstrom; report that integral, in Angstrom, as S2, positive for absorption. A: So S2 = 2.6 Angstrom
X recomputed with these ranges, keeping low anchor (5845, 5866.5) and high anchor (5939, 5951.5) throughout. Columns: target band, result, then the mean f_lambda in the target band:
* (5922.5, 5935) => 0.7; 4.07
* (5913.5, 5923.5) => 0.5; 4.08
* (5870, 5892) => 2.3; 3.77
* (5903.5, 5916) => 0.7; 4.02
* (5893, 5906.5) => 1.5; 3.79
